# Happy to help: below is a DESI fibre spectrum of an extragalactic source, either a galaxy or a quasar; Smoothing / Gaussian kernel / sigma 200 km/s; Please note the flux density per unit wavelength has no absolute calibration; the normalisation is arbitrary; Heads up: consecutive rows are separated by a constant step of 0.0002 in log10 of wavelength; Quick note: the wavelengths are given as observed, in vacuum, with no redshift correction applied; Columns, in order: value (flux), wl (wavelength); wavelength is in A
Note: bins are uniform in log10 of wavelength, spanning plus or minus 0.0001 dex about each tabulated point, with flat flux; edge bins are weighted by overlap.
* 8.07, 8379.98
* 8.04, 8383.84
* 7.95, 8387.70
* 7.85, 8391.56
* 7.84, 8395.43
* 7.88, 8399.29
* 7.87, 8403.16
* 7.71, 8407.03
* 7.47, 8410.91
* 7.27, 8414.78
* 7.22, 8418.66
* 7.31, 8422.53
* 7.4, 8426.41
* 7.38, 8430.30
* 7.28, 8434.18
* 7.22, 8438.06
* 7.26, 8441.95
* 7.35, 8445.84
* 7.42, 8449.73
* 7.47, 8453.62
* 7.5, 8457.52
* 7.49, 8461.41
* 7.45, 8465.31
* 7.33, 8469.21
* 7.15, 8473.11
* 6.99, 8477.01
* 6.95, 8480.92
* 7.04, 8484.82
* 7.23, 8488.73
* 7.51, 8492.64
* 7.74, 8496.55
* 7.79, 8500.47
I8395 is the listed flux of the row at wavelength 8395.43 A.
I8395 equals 7.84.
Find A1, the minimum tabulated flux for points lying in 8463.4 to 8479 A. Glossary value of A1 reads 6.99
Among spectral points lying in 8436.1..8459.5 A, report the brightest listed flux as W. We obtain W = 7.5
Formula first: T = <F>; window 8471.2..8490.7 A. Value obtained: 7.07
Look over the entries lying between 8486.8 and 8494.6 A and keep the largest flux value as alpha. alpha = 7.51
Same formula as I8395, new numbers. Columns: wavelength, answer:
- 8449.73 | 7.42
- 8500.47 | 7.79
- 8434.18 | 7.28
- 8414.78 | 7.27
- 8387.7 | 7.95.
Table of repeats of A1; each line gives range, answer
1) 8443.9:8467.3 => 7.35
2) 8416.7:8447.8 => 7.22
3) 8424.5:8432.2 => 7.38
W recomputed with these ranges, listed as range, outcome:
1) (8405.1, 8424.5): 7.71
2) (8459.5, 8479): 7.49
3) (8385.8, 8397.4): 7.95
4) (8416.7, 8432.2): 7.4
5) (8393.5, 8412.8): 7.88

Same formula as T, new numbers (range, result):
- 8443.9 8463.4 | 7.45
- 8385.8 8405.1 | 7.88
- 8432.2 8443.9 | 7.26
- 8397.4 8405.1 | 7.87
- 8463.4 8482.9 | 7.17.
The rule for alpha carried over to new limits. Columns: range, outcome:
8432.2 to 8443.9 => 7.28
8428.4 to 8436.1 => 7.38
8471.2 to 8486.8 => 7.15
